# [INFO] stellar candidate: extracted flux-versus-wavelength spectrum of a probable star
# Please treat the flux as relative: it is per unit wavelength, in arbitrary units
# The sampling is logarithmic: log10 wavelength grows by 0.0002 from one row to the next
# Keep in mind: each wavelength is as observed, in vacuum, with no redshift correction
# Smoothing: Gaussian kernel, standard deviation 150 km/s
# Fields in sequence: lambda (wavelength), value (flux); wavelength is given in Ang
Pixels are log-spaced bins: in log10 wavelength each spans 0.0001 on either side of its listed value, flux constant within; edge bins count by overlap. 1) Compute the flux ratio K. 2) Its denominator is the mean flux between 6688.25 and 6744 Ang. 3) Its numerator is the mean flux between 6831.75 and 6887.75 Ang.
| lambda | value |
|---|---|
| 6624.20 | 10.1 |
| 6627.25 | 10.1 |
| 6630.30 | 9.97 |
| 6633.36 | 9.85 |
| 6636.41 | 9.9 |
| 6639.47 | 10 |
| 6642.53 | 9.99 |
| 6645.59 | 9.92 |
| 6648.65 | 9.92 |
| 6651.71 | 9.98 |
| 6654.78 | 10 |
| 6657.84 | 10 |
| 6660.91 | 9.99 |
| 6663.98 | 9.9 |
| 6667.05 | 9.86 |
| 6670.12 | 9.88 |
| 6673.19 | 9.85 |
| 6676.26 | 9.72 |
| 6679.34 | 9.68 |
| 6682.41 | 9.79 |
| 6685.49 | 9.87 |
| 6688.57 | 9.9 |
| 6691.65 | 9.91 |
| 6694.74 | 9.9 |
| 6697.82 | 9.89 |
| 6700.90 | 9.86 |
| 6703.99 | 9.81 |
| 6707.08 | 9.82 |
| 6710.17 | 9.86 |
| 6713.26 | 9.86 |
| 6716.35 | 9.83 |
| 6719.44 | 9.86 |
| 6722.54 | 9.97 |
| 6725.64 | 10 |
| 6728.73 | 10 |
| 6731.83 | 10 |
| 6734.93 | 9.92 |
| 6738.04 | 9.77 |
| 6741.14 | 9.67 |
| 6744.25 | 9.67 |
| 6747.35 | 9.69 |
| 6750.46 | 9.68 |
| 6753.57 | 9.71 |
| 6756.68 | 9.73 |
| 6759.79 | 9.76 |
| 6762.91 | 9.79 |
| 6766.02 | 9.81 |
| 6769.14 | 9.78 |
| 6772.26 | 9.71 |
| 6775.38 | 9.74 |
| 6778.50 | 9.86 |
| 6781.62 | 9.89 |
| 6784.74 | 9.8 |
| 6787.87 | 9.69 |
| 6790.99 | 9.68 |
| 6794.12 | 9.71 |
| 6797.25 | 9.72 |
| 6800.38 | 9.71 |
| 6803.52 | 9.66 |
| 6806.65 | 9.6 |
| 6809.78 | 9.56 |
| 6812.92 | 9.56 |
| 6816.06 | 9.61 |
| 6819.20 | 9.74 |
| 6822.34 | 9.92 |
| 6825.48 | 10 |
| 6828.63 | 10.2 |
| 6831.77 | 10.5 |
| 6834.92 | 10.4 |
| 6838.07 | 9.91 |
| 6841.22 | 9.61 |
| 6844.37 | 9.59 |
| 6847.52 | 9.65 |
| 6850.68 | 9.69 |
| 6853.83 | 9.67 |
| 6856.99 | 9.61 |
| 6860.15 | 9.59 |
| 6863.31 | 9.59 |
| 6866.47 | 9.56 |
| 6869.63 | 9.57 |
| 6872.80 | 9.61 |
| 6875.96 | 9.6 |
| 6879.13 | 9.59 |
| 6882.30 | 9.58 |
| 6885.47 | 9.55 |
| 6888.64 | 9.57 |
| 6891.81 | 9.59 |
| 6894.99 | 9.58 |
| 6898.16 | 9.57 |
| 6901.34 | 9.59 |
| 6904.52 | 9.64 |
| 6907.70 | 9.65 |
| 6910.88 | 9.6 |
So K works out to 0.98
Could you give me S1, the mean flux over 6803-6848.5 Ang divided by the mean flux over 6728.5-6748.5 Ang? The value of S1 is 1.0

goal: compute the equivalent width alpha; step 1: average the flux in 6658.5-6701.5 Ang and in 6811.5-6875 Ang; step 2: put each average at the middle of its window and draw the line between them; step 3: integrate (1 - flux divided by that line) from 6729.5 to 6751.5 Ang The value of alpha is 0.1 Ang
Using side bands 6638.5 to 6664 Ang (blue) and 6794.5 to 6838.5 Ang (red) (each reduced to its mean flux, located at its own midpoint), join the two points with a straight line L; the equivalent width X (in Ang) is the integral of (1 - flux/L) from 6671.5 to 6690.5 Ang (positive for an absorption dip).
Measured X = 0.3 Ang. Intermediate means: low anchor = 9.97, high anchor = 9.86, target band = 9.81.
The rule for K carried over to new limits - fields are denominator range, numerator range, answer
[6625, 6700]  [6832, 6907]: 0.98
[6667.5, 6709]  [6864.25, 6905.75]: 0.97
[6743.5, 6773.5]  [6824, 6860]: 1.01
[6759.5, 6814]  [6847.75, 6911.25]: 0.99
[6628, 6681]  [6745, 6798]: 0.98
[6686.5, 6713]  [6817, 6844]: 1.01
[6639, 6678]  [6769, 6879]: 0.98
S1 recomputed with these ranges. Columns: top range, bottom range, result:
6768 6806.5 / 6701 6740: 0.99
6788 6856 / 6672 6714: 1.00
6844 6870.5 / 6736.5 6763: 0.99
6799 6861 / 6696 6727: 0.99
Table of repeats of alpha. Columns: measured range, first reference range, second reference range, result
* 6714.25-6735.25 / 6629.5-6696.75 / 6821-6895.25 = -0.20 Ang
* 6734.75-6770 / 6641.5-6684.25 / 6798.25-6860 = 0.35 Ang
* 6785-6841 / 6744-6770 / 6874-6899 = -0.91 Ang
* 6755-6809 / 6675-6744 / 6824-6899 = 0.29 Ang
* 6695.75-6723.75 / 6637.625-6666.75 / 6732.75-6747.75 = -0.10 Ang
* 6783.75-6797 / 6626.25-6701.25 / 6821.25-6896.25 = 0.11 Ang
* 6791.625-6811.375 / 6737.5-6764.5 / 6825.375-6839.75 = 0.72 Ang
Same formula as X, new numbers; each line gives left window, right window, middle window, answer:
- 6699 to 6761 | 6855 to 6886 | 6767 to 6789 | -0.09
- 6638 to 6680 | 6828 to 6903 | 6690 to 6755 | 0.03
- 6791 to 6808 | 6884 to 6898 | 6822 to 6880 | -0.96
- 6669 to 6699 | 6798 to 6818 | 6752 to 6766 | -0.07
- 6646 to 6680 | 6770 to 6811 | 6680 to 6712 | -0.02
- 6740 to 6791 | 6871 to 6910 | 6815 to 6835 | -0.75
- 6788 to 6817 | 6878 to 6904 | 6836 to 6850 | -0.14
